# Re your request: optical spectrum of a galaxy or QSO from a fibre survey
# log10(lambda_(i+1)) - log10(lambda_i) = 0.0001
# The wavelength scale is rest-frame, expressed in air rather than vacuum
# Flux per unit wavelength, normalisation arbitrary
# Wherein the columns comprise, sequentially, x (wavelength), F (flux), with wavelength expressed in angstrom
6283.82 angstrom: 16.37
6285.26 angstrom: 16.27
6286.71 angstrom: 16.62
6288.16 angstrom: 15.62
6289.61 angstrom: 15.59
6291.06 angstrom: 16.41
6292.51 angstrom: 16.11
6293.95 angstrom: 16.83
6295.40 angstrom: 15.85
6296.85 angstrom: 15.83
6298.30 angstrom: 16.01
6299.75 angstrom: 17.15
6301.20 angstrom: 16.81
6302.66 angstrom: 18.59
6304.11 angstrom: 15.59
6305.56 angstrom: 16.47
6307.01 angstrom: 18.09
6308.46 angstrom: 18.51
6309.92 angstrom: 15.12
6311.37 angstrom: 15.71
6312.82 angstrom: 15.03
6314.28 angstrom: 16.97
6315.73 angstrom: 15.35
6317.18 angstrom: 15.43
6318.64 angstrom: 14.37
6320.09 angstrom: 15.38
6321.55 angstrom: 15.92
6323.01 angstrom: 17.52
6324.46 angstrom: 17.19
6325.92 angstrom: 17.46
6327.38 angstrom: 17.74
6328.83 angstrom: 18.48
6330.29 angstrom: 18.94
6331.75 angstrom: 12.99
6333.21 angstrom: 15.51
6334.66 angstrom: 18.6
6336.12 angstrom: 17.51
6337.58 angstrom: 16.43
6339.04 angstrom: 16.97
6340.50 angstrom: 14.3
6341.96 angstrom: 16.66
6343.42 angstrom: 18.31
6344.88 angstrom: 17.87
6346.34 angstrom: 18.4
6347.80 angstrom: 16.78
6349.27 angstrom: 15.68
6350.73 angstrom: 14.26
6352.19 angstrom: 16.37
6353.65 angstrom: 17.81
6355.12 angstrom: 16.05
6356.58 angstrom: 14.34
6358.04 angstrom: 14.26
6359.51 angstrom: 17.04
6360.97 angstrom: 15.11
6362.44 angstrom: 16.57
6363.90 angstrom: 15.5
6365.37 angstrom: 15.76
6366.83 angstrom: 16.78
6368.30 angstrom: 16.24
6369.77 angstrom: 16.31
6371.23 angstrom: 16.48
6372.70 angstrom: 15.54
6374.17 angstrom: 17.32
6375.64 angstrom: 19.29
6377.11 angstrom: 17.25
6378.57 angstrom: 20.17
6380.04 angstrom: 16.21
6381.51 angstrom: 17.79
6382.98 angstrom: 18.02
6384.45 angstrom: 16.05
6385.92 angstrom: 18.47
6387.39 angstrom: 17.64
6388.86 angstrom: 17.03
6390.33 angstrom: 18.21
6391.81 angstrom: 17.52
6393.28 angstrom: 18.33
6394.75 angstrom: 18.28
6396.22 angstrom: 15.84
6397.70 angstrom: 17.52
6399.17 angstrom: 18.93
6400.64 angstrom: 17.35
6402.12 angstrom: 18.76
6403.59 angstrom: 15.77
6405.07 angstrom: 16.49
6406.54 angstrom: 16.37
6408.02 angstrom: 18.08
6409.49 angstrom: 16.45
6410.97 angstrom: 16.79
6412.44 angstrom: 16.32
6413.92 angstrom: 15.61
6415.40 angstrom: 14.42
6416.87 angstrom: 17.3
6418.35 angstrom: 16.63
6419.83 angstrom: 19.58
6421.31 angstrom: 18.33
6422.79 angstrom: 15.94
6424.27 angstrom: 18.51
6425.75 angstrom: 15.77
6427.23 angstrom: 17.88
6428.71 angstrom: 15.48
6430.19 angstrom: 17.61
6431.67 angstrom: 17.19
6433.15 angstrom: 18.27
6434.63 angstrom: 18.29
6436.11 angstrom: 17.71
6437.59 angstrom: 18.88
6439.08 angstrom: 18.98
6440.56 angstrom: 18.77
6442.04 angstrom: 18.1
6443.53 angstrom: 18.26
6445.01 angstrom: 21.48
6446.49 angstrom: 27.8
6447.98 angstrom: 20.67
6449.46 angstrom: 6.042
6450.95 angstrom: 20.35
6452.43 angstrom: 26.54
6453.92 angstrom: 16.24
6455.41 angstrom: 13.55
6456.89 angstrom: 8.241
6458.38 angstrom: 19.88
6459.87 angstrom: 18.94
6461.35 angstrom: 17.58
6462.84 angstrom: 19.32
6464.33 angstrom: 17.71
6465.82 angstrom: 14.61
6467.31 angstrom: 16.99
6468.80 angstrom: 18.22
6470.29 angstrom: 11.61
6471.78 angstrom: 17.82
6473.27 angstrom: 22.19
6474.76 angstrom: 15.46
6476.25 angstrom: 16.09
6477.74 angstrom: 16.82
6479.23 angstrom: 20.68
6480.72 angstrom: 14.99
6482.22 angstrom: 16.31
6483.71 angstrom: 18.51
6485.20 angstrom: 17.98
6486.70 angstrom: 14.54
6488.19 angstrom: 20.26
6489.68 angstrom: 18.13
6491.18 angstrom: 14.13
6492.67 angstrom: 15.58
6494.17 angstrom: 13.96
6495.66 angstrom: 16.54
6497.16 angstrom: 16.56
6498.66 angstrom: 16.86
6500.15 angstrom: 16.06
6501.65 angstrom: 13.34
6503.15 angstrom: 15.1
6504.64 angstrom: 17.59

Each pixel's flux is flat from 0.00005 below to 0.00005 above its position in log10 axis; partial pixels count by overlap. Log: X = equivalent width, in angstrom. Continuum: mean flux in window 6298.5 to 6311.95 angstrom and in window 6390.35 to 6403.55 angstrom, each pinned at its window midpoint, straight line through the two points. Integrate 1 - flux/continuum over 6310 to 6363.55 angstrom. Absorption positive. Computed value 2.5 angstrom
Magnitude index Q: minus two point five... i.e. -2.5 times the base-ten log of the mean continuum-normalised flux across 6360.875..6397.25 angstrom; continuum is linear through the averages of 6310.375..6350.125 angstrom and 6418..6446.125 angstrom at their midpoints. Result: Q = 0.01 mag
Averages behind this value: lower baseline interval 16.6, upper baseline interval 18.1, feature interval 17.1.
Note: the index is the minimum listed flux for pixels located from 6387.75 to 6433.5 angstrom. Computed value 14.42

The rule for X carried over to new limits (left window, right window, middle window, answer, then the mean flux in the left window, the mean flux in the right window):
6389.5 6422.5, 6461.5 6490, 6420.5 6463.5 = -1.8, 17.2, 17.3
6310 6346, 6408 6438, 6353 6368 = 0.7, 16.5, 17.2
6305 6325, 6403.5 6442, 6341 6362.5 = 0.3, 16.2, 17.3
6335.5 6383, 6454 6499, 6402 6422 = -0.3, 16.6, 16.7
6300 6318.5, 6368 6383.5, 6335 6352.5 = 0.2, 16.4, 17.4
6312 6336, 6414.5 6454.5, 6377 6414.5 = 0.4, 16.5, 18.2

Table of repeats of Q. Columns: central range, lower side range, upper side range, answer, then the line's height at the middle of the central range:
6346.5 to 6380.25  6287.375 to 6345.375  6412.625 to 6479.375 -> 0.031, 16.9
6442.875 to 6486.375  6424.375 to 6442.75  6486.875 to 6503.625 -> -0.044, 16.9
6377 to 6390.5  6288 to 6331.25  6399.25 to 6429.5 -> -0.055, 16.8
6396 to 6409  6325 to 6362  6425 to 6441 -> 0.002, 17.3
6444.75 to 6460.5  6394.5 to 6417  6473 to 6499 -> -0.073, 16.9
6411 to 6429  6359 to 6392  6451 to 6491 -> 0.020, 17.2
